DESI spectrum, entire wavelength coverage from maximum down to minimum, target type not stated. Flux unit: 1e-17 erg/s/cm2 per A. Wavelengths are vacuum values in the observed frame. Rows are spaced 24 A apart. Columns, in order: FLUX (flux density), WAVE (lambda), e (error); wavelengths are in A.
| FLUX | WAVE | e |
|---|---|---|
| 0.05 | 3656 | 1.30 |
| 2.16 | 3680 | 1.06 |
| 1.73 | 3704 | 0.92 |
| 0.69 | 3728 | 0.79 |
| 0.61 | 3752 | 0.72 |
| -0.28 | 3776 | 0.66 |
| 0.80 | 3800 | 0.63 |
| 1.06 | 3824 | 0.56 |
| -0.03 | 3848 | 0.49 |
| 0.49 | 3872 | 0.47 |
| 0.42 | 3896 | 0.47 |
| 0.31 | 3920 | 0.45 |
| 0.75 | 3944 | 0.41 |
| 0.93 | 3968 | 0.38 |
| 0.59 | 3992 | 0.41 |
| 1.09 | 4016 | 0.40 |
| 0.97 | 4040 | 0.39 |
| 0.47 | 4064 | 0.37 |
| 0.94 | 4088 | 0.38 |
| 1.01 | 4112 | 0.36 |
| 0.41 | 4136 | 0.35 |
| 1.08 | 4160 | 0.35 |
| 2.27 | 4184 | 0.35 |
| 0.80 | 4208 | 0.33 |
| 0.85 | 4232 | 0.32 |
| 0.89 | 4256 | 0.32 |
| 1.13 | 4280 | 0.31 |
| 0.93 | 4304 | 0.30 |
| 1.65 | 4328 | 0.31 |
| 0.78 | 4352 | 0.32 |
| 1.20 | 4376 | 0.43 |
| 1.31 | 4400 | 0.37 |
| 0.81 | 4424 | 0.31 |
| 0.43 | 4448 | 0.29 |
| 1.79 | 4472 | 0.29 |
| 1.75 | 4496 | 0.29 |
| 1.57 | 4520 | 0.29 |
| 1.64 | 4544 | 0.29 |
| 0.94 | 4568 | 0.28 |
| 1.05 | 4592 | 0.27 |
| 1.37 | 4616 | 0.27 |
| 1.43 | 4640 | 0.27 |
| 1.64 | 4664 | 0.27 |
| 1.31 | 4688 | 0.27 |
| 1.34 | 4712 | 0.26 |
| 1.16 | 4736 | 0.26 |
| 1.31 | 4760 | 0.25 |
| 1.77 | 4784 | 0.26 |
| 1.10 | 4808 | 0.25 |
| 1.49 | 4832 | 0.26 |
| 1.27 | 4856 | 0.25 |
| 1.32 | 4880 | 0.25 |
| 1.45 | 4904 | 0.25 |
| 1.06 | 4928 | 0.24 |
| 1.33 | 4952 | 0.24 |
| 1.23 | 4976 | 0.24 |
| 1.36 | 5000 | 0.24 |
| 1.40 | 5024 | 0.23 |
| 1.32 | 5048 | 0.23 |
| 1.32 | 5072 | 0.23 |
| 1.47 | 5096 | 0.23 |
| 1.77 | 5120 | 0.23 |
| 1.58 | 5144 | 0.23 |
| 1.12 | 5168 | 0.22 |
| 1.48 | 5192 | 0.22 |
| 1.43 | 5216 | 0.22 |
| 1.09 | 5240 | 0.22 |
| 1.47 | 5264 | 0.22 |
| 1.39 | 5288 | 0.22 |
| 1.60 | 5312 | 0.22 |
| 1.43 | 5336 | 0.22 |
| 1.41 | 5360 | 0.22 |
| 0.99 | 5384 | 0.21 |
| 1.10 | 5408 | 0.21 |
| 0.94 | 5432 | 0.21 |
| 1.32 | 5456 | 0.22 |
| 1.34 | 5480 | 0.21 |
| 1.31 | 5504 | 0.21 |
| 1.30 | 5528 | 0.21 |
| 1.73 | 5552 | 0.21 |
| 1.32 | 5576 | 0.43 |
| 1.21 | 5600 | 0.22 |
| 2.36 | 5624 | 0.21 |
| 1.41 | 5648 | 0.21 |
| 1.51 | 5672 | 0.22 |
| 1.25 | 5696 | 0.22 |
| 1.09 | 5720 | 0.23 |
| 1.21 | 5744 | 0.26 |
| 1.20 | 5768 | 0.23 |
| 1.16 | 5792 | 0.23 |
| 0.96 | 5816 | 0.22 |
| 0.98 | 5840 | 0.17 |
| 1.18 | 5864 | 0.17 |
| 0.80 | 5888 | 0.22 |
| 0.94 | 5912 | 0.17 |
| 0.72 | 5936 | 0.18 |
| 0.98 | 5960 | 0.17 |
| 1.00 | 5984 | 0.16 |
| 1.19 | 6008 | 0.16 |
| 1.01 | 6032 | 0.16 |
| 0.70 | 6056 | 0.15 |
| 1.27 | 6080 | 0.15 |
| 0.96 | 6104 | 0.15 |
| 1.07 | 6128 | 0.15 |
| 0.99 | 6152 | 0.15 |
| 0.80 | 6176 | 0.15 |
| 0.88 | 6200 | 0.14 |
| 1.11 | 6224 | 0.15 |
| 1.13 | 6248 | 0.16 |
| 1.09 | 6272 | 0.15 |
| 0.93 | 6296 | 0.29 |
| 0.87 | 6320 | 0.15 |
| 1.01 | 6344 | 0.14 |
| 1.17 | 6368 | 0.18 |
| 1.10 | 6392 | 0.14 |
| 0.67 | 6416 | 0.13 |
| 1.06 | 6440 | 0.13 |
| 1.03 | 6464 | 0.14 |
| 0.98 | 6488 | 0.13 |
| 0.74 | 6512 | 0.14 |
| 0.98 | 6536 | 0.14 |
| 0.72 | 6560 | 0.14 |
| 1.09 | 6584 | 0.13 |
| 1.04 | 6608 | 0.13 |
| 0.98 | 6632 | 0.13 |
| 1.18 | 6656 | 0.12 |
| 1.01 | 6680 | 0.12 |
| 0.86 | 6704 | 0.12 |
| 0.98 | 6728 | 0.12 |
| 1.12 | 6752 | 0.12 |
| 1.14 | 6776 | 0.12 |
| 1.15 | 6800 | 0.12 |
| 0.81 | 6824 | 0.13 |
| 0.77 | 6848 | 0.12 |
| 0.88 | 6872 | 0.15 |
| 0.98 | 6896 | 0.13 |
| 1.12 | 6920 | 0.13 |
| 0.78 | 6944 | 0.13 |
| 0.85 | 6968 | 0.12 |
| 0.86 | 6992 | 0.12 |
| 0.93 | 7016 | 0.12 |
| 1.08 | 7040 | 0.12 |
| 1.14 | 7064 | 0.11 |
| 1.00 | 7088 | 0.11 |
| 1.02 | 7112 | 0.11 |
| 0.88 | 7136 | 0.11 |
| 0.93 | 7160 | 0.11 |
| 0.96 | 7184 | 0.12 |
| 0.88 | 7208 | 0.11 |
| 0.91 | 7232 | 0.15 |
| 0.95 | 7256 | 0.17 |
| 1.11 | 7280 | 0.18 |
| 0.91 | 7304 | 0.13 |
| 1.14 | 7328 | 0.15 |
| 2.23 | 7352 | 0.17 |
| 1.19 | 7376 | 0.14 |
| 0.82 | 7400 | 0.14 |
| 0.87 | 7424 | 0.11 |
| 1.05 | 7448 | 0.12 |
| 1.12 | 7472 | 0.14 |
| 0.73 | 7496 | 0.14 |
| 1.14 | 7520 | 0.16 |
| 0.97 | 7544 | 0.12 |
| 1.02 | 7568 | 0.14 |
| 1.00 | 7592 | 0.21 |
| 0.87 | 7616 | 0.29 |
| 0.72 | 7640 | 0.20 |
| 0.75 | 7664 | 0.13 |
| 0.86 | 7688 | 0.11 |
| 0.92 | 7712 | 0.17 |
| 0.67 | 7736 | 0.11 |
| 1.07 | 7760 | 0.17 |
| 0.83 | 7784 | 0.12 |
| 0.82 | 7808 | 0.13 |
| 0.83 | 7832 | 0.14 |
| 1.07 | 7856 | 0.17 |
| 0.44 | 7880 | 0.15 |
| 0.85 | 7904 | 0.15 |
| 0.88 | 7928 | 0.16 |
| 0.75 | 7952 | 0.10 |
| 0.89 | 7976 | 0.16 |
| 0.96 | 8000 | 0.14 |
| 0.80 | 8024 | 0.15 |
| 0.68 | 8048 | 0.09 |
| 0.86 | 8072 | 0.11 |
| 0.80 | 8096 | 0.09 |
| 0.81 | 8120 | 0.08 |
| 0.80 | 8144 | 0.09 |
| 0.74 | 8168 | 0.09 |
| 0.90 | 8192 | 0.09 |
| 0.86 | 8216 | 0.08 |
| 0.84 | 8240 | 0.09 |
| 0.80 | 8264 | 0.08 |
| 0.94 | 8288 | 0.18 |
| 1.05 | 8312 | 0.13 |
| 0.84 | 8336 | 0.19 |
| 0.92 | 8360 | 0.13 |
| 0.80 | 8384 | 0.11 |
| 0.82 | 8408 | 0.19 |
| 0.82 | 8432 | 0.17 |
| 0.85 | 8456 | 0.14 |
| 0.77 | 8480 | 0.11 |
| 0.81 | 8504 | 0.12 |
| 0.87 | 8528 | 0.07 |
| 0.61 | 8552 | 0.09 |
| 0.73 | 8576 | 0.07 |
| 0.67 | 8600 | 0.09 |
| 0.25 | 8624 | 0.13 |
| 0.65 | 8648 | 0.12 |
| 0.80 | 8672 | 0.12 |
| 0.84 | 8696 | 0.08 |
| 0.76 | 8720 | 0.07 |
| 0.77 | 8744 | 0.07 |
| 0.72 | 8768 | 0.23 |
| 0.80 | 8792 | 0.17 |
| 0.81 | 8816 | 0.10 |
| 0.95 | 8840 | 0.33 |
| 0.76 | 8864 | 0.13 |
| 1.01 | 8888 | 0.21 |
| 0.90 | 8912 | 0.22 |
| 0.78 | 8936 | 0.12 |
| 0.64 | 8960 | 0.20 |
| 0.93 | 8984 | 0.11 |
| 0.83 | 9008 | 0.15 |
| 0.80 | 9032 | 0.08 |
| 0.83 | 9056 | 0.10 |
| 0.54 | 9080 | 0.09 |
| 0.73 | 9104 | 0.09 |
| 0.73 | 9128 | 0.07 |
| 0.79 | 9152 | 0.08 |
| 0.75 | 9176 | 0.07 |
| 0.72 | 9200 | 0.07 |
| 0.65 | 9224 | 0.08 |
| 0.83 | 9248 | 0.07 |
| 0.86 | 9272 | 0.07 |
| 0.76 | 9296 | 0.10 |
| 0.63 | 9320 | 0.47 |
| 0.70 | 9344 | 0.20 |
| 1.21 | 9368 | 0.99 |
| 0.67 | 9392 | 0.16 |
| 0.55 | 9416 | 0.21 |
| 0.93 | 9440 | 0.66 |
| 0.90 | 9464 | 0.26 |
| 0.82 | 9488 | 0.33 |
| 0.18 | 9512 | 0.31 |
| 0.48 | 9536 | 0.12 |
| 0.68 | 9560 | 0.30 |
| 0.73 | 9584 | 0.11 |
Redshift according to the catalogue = 0.12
